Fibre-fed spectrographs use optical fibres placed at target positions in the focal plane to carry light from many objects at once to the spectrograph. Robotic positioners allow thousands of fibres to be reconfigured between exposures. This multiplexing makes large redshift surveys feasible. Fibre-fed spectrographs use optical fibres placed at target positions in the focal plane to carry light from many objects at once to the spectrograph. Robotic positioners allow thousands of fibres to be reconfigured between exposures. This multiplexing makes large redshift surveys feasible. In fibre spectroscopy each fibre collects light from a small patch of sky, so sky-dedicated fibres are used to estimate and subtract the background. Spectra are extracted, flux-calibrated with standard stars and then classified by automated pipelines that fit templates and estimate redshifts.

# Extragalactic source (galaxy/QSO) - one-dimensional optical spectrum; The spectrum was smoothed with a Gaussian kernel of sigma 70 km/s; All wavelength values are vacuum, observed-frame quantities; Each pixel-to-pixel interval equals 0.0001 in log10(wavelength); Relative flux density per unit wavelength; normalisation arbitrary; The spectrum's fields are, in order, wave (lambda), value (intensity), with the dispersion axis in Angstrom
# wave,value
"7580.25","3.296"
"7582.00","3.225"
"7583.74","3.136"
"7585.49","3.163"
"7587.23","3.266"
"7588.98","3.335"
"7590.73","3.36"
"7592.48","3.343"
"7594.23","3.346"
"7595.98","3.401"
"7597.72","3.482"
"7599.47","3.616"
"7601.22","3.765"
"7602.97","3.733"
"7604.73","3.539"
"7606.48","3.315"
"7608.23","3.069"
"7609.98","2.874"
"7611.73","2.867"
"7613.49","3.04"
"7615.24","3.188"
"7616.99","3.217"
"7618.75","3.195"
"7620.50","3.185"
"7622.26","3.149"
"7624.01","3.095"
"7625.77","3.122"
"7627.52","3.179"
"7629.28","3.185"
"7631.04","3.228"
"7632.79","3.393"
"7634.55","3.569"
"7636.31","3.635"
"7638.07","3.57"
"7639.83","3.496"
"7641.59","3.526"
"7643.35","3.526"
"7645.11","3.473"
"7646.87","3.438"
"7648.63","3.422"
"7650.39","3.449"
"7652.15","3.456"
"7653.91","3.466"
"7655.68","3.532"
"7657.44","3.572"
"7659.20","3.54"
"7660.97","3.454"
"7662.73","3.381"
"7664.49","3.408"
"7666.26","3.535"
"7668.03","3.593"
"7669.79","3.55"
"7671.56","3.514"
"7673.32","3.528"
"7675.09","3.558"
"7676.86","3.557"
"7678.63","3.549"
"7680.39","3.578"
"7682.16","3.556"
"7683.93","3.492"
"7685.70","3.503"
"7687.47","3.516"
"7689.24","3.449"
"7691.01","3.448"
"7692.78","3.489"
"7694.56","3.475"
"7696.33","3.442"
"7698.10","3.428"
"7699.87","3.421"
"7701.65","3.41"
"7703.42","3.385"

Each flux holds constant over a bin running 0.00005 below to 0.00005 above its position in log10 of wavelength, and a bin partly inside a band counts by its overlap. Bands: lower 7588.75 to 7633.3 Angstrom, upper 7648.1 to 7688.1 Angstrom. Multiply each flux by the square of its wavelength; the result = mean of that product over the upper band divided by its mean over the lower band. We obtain 1.09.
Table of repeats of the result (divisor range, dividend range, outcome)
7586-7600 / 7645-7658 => 1.04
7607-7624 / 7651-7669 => 1.14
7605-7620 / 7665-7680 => 1.16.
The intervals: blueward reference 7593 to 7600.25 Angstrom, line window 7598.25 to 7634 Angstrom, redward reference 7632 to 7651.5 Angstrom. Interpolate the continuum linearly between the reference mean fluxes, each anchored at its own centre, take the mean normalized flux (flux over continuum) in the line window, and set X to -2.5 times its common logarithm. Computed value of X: 0.07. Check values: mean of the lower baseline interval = 3.46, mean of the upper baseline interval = 3.5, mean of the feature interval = 3.25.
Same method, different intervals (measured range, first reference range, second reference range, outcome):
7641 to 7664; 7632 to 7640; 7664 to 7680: 0.02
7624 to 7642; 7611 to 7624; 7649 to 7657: -0.03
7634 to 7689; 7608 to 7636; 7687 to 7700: -0.06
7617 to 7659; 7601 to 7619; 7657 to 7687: -0.01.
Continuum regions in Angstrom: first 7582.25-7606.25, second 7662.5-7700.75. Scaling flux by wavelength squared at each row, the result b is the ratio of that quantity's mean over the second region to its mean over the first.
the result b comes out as 1.05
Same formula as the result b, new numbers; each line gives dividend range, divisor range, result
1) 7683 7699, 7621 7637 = 1.08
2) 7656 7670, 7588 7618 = 1.07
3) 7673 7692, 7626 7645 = 1.04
